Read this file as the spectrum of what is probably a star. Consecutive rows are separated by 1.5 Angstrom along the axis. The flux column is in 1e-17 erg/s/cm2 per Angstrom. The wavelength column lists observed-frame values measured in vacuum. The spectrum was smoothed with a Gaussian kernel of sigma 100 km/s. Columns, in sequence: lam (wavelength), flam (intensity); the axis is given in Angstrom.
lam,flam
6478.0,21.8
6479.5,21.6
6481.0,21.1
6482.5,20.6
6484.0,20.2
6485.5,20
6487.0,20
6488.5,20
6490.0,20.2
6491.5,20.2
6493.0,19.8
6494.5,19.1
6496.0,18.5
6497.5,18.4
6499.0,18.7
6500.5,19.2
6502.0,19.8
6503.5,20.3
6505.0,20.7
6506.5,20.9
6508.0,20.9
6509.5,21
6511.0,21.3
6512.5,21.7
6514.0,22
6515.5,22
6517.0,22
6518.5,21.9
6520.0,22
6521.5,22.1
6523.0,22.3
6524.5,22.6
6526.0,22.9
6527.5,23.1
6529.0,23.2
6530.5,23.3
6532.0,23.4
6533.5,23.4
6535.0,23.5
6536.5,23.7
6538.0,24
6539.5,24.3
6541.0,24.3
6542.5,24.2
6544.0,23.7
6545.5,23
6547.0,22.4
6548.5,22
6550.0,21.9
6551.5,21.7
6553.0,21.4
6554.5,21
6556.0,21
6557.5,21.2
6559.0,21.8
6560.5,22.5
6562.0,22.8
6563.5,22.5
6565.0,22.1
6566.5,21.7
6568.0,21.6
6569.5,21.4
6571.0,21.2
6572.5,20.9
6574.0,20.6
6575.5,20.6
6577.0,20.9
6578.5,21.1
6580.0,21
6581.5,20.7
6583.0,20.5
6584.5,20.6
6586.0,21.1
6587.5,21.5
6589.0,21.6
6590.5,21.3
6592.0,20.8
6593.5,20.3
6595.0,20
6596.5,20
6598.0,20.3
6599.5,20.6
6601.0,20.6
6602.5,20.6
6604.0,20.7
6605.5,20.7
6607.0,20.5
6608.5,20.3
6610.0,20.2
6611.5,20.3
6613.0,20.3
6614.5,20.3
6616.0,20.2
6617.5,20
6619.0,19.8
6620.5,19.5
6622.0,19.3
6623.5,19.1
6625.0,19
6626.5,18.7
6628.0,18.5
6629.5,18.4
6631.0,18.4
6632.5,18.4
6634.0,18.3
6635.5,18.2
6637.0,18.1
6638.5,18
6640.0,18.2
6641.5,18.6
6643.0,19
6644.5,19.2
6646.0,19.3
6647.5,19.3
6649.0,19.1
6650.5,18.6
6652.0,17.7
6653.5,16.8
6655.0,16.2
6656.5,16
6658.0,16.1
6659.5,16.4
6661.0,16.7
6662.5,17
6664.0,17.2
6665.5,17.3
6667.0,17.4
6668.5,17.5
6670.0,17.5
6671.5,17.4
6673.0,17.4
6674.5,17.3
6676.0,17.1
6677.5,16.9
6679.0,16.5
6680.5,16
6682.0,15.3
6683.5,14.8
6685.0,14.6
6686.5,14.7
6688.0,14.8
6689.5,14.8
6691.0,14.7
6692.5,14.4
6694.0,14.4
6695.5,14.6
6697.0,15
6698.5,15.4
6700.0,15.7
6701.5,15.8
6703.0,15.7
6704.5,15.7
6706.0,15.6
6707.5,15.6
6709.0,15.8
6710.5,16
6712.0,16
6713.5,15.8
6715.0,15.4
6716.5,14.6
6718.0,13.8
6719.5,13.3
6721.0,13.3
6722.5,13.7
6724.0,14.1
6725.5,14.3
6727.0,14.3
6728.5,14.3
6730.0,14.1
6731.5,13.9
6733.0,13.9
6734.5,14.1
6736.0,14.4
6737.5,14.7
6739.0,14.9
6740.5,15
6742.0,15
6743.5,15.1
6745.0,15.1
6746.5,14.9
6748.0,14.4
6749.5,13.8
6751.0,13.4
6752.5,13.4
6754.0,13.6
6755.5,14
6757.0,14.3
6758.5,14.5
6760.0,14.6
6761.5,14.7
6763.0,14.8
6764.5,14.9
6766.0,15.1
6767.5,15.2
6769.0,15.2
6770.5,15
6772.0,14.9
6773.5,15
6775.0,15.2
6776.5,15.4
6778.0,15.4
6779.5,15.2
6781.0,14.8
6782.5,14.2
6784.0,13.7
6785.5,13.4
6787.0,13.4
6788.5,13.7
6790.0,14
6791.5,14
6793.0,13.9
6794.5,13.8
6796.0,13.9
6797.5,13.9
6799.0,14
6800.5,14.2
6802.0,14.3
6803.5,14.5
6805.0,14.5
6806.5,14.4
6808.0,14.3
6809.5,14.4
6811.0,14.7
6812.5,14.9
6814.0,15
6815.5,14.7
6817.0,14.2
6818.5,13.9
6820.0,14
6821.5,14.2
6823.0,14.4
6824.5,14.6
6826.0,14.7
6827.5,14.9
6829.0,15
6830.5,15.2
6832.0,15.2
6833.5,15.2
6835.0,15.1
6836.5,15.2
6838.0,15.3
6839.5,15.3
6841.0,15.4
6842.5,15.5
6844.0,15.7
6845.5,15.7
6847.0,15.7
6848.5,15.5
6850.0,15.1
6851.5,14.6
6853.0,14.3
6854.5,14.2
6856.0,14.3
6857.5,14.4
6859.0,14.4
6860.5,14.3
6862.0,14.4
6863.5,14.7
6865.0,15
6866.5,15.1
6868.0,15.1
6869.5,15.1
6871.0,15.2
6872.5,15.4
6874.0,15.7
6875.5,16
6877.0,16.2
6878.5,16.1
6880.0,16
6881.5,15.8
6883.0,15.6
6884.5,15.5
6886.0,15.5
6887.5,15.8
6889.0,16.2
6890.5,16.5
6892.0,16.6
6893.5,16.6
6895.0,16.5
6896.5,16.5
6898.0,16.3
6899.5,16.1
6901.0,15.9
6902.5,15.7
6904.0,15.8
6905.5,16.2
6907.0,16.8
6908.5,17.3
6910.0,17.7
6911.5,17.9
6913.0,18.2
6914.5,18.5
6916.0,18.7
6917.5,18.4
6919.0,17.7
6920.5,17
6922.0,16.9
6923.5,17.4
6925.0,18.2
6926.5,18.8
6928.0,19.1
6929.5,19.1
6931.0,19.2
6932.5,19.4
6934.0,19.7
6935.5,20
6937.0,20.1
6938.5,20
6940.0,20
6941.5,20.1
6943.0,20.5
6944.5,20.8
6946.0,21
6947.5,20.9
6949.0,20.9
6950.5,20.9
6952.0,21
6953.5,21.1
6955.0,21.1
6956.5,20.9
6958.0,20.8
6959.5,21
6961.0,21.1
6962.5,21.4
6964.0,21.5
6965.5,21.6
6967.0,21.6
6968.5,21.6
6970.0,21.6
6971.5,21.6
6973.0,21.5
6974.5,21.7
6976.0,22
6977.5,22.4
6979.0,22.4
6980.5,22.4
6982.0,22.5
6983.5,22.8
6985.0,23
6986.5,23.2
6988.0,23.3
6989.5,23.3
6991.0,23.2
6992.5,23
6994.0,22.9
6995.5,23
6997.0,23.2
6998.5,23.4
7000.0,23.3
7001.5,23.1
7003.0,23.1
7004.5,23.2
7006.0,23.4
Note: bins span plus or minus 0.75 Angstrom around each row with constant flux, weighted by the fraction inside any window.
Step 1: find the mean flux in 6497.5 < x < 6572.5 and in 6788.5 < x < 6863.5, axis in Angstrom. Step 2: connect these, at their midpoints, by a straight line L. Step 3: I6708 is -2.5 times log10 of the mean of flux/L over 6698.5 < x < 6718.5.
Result 0.14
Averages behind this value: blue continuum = 22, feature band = 15.5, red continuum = 14.6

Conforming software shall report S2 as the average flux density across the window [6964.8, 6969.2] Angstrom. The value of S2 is 21.6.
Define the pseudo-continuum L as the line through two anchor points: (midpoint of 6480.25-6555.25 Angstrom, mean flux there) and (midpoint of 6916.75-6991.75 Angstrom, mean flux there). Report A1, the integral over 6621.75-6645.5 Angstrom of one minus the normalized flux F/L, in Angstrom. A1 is 3.1 Angstrom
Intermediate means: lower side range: 21.6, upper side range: 20.8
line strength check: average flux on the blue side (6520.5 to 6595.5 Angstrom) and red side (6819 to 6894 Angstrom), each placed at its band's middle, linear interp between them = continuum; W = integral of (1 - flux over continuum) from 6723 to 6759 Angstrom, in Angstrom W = 7.1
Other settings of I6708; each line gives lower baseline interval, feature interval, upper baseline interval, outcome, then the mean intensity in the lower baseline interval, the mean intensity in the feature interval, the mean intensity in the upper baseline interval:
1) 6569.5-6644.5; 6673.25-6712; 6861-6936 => 0.22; 20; 15.5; 16.8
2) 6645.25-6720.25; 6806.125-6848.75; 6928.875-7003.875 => 0.26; 16.1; 14.9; 21.6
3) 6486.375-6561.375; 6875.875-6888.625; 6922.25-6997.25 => 0.32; 21.7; 15.8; 21.2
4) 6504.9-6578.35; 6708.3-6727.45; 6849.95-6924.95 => 0.29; 22.2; 14.6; 16.1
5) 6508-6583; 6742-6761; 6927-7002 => 0.46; 22.2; 14.3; 21.5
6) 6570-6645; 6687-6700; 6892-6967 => 0.31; 19.9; 14.8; 18.9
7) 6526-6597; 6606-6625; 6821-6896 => 0.04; 21.9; 20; 15.3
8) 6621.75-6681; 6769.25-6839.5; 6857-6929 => 0.16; 17.8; 14.5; 16.4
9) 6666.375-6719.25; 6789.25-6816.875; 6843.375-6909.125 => 0.10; 15.7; 14.3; 15.6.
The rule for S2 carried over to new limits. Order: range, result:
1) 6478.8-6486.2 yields 20.7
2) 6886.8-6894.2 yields 16.3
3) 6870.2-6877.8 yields 15.7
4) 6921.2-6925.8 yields 17.5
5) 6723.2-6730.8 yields 14.2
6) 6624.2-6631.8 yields 18.6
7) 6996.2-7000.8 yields 23.3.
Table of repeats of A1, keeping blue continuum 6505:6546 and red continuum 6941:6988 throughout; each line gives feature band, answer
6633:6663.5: 6.15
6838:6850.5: 3.64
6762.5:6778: 4.89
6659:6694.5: 9.71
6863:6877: 4.16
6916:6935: 2.81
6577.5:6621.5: 3.80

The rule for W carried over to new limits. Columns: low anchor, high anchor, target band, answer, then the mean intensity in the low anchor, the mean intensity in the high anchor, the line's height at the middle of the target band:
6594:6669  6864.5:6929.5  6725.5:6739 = 2.8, 18.8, 16.6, 18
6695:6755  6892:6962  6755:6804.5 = 4.1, 14.7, 18.8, 15.8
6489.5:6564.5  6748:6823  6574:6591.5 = -0.7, 21.8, 14.4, 20.2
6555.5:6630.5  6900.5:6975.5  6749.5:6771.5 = 6.2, 20.6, 19.5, 20.1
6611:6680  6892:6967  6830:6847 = 3.0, 18.2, 18.9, 18.7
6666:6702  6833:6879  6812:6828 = 0.8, 15.8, 15.1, 15.3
